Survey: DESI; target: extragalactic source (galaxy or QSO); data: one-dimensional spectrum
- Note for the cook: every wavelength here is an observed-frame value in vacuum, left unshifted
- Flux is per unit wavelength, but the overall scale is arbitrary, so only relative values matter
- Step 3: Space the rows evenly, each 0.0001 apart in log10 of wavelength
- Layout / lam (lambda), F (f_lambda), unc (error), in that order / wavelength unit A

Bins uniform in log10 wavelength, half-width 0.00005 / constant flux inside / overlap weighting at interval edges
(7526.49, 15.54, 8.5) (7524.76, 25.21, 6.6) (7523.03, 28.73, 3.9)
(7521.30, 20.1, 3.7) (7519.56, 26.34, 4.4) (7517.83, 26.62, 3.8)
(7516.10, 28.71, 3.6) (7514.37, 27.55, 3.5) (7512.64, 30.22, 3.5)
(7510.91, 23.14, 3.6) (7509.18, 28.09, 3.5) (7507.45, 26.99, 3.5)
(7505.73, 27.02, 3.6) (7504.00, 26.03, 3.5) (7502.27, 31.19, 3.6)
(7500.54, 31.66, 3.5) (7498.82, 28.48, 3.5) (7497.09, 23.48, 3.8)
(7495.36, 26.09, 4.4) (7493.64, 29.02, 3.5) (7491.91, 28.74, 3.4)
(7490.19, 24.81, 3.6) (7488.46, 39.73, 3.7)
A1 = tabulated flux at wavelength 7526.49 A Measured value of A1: 15.54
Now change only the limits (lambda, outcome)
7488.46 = 39.73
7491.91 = 28.74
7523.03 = 28.73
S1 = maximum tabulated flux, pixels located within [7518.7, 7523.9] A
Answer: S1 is 28.73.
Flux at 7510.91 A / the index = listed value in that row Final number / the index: 23.14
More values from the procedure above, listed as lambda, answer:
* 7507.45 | 26.99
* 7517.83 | 26.62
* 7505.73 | 27.02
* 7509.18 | 28.09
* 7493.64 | 29.02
